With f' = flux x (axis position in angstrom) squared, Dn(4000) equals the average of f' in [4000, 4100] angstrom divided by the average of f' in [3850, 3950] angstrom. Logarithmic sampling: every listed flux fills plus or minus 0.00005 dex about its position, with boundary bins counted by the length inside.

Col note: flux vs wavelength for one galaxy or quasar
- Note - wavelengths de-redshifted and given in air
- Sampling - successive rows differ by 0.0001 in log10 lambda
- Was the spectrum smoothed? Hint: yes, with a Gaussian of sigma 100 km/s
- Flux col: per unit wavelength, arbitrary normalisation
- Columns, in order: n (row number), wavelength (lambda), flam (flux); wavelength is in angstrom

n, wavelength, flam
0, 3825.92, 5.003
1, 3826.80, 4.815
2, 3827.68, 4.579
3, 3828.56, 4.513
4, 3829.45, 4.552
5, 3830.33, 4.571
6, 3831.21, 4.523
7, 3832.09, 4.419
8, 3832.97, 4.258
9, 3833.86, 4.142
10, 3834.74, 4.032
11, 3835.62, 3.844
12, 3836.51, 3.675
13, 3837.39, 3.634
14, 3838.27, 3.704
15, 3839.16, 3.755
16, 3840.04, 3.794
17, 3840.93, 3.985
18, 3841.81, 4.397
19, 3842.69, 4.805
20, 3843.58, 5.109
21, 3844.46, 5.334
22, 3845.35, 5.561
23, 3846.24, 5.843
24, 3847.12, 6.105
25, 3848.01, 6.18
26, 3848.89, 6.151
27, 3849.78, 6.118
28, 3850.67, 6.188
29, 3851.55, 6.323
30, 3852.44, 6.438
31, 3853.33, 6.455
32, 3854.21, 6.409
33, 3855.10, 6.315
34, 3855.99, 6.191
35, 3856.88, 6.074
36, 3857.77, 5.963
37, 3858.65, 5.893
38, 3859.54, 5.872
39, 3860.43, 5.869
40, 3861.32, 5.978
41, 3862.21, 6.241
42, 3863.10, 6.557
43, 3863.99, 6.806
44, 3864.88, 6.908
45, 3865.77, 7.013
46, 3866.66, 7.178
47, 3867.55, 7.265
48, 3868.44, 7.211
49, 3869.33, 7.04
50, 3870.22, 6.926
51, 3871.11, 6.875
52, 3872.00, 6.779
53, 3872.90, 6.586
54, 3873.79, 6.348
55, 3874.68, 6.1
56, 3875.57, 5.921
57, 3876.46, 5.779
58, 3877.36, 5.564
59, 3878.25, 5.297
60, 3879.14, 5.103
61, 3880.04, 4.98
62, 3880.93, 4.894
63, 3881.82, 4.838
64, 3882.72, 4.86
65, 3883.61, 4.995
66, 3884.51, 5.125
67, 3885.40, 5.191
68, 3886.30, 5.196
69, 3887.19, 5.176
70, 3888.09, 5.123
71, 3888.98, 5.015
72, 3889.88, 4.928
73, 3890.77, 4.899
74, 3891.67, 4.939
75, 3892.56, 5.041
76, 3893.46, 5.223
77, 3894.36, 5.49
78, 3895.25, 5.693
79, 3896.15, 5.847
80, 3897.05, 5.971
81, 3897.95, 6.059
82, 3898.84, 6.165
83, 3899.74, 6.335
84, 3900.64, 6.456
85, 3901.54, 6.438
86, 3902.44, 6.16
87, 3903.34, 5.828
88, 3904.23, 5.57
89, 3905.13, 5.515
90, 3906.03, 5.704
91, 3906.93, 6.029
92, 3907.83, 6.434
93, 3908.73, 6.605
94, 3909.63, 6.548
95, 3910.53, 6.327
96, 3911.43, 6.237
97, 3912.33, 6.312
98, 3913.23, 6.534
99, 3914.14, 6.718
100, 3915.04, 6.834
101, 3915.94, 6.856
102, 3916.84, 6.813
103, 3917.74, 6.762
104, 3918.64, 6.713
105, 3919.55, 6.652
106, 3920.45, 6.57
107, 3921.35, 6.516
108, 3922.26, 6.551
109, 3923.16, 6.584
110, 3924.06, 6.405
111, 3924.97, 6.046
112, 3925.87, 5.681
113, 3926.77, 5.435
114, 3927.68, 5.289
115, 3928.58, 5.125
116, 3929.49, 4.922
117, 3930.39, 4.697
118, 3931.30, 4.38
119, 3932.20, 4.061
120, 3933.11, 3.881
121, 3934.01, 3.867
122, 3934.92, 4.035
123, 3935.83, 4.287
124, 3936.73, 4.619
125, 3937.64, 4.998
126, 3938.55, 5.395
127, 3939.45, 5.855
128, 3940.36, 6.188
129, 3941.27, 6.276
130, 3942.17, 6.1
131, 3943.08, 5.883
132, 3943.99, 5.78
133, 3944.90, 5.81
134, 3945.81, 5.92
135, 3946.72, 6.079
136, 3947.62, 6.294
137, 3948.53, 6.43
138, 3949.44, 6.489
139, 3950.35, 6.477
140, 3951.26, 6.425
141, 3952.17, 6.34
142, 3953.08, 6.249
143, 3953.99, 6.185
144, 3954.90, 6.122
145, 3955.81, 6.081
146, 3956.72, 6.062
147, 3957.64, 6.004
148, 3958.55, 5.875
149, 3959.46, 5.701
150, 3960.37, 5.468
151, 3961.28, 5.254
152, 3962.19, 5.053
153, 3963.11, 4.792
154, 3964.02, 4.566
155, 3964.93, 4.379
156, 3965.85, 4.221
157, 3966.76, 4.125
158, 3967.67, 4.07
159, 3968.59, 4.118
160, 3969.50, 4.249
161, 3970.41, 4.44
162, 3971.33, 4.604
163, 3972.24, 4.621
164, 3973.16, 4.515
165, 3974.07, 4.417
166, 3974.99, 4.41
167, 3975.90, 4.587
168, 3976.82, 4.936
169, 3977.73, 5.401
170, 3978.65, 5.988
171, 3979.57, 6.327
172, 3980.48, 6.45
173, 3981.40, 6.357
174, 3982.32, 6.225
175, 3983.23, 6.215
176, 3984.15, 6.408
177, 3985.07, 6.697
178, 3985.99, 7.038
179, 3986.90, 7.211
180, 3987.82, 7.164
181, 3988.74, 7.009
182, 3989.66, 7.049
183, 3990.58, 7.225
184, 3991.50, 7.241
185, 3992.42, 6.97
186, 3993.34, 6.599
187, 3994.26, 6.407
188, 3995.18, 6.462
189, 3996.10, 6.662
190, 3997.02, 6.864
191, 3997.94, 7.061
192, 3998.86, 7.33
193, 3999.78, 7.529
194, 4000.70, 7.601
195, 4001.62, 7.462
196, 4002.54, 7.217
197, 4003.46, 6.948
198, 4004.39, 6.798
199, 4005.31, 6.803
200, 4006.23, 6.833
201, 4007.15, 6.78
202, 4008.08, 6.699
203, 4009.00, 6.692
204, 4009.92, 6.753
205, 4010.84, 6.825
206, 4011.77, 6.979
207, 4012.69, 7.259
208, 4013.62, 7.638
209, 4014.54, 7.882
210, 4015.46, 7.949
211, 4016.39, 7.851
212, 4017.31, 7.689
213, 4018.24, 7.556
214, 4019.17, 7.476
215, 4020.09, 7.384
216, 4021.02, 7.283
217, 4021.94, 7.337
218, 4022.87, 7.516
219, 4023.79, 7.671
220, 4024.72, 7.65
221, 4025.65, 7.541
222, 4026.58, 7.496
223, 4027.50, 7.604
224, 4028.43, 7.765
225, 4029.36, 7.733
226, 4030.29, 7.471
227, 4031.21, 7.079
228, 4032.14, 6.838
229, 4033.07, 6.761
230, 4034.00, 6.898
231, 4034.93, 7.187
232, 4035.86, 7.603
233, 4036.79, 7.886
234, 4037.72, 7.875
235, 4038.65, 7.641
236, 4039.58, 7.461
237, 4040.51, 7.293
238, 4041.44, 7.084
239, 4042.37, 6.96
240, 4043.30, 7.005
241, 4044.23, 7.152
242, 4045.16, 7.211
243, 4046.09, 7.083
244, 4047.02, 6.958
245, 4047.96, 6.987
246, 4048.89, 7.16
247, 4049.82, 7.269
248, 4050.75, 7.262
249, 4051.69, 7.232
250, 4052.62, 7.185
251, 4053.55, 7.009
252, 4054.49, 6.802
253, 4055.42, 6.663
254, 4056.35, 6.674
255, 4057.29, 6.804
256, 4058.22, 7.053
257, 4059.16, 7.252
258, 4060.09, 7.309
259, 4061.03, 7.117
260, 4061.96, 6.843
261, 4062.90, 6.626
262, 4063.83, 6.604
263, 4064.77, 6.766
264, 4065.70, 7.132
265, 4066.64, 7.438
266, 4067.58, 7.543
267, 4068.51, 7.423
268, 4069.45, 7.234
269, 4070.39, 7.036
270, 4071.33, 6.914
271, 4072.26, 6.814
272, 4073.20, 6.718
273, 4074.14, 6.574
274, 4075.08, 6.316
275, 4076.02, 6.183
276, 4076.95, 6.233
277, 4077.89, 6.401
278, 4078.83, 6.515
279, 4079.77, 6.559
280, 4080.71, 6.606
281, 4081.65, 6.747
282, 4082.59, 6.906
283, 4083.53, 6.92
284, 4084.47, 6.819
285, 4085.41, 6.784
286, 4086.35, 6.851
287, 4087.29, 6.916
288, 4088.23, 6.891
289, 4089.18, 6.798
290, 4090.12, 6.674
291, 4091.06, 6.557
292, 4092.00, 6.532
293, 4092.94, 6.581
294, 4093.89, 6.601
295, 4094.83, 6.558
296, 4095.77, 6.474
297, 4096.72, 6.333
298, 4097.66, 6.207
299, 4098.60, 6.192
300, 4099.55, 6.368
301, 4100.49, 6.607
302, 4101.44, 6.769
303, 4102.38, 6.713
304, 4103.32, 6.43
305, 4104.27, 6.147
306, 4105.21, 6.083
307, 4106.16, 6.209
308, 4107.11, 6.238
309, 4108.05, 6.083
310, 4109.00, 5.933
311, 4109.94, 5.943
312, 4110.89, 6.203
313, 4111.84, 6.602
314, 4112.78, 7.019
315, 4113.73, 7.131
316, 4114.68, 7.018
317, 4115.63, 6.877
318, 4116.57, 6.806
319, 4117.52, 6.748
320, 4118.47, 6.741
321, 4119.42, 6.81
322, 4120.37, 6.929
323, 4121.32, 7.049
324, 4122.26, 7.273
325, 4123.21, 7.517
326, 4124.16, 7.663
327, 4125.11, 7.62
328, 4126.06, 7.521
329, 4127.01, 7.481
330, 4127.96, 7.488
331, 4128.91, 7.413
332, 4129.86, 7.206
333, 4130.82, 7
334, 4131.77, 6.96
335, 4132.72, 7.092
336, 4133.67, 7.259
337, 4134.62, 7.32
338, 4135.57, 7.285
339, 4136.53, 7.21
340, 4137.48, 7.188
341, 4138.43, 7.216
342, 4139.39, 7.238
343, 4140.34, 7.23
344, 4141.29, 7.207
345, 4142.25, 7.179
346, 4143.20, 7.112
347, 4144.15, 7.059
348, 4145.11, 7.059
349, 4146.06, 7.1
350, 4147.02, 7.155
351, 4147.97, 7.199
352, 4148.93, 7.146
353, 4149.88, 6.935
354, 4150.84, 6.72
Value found 1.3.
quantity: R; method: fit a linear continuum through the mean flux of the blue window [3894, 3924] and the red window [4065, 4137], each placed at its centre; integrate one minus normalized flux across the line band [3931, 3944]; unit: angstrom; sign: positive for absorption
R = 2.8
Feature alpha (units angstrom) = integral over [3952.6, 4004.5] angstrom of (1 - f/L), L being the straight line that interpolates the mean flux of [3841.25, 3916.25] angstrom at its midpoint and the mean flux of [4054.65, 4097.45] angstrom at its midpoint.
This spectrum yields 3.5 angstrom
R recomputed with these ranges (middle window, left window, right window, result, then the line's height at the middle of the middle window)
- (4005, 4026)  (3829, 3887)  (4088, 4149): -3.2 angstrom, 6.35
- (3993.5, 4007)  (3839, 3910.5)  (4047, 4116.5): -1.3 angstrom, 6.38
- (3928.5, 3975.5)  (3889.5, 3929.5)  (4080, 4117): 7.1 angstrom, 6.17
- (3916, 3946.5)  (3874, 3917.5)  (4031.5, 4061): 2.4 angstrom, 6.08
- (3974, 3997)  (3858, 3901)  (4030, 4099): 0.5 angstrom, 6.47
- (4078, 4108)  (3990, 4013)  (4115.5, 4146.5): 2.4 angstrom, 7.12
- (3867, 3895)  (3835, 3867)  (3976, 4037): 1.1 angstrom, 5.89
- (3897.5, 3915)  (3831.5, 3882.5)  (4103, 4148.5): -1.0 angstrom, 5.9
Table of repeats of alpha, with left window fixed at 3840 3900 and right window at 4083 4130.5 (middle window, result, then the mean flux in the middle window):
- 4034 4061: -2.7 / 7.17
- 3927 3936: 2.3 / 4.48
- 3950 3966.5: 1.5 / 5.6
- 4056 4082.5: -1.0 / 6.84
